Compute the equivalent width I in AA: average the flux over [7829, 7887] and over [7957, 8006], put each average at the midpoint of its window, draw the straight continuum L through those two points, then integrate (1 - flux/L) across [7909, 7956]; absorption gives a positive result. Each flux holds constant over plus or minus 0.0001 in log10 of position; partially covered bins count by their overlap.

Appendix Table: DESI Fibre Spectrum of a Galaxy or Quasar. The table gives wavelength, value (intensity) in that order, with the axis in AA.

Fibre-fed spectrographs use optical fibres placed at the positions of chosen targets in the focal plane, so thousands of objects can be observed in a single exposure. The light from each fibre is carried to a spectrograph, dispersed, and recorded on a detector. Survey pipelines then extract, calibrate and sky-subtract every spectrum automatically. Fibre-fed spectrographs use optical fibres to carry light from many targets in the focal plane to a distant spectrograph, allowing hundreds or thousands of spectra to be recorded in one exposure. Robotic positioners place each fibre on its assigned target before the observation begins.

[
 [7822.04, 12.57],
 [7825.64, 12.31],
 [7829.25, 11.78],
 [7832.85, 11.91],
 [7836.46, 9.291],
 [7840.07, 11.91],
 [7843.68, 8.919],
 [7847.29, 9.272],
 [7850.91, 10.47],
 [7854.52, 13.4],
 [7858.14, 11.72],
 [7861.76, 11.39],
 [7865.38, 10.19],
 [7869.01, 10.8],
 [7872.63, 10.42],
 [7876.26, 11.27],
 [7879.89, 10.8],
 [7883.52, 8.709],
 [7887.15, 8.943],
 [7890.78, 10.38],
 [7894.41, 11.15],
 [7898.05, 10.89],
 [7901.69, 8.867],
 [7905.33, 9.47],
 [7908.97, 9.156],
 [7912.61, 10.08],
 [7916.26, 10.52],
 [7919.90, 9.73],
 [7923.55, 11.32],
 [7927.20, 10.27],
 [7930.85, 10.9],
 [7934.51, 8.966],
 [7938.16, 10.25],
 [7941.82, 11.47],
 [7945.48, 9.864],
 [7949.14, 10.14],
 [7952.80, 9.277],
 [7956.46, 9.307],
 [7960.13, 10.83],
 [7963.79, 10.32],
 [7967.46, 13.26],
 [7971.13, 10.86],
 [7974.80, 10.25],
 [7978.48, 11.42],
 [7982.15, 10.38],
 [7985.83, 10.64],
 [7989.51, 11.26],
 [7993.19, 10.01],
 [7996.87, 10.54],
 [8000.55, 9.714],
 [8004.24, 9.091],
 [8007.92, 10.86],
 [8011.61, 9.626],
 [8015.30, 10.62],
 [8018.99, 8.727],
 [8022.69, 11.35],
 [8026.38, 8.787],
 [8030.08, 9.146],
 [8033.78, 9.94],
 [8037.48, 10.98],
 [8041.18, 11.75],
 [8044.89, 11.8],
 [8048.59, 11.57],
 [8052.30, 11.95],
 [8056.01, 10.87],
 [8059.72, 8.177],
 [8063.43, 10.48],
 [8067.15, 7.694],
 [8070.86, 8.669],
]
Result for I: 2.1 AA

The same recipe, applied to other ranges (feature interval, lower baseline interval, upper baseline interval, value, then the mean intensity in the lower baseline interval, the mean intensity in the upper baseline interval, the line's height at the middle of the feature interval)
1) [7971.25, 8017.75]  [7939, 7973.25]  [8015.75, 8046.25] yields 0.33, 10.6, 10.3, 10.4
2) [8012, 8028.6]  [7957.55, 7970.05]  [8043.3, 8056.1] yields 2.43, 11.3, 11.6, 11.5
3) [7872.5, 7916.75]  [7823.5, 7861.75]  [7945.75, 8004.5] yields 3.46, 11.1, 10.5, 10.9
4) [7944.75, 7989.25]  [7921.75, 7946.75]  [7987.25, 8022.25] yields -1.31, 10.4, 10.1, 10.3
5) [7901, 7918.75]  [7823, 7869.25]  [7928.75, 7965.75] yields 1.37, 11.1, 10.1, 10.5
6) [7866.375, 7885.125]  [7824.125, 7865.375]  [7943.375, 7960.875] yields 0.55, 11.1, 9.85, 10.7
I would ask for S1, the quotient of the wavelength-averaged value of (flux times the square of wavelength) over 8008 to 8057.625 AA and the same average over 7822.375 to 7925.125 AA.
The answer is 1.0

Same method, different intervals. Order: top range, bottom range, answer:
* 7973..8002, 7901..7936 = 1.08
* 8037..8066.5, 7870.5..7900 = 1.09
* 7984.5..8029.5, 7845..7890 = 0.98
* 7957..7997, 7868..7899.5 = 1.07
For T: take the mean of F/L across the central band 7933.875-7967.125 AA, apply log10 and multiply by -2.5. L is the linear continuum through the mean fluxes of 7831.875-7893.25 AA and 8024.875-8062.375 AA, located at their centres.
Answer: 0.032 mag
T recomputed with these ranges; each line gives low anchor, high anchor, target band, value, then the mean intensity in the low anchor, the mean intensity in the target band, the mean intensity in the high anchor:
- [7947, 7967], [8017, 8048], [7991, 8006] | 0.04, 10.2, 9.88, 10.4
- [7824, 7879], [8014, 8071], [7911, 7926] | 0.03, 11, 10.4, 10.2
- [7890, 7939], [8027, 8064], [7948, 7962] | 0.04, 10.1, 9.88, 10.6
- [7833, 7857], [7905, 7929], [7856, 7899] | -0.02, 10.7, 10.6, 10.1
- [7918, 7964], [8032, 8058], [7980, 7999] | 0.01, 10.2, 10.6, 11.3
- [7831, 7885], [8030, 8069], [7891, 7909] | 0.07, 10.7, 10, 10.5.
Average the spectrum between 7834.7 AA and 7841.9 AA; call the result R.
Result 10.6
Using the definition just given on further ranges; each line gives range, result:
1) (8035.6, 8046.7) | 11.5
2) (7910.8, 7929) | 10.4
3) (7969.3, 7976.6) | 10.6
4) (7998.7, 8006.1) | 9.42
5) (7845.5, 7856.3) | 11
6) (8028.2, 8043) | 10.4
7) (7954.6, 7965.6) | 10.2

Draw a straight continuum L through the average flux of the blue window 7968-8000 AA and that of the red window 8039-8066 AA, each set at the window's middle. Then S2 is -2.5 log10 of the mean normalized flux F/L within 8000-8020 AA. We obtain 0.10 mag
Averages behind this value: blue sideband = 10.7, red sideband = 10.9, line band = 9.82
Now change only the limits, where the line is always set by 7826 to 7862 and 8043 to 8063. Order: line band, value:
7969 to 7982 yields 0.01 mag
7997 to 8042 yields 0.09 mag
